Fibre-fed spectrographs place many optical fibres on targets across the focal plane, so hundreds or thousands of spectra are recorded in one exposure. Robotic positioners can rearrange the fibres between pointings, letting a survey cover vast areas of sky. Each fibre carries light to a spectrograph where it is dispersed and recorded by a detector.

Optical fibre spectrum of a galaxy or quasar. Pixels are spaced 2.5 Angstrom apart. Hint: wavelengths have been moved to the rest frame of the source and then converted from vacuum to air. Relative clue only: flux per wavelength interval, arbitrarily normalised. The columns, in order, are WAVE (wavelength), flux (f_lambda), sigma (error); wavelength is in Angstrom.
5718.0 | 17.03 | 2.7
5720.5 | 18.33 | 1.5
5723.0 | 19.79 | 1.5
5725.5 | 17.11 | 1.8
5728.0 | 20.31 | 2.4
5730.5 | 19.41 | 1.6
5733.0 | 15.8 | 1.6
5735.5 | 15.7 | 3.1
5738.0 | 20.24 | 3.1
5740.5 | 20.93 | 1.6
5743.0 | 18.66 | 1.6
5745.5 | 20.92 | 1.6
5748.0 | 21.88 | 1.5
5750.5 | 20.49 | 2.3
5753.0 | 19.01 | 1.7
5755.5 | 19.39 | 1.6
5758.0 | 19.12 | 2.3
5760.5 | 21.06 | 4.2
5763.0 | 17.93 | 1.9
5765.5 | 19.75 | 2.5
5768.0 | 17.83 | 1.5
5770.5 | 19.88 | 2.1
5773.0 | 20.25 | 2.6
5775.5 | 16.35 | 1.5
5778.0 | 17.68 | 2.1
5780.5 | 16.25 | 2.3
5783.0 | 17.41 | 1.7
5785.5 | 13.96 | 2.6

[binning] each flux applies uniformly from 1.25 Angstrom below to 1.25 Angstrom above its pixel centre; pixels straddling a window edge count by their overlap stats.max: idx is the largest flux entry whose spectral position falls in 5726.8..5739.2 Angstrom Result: 20.31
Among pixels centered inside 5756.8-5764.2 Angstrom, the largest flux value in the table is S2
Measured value 21.06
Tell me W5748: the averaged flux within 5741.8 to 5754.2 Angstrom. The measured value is 20.2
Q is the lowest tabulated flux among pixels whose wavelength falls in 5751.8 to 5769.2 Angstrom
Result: 17.83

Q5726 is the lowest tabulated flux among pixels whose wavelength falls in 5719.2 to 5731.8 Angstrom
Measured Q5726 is 17.11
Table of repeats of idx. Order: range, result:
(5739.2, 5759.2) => 21.88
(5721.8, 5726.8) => 19.79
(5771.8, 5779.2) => 20.25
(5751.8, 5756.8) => 19.39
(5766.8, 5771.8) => 19.88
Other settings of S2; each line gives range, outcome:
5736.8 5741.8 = 20.93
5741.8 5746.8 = 20.92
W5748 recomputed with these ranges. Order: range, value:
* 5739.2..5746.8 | 20.2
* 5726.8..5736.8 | 17.8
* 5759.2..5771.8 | 19.3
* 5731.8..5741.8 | 18.2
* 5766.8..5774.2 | 19.3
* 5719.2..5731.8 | 19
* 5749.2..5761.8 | 19.8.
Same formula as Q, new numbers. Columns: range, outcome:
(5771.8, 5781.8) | 16.25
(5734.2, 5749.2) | 15.7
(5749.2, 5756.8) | 19.01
